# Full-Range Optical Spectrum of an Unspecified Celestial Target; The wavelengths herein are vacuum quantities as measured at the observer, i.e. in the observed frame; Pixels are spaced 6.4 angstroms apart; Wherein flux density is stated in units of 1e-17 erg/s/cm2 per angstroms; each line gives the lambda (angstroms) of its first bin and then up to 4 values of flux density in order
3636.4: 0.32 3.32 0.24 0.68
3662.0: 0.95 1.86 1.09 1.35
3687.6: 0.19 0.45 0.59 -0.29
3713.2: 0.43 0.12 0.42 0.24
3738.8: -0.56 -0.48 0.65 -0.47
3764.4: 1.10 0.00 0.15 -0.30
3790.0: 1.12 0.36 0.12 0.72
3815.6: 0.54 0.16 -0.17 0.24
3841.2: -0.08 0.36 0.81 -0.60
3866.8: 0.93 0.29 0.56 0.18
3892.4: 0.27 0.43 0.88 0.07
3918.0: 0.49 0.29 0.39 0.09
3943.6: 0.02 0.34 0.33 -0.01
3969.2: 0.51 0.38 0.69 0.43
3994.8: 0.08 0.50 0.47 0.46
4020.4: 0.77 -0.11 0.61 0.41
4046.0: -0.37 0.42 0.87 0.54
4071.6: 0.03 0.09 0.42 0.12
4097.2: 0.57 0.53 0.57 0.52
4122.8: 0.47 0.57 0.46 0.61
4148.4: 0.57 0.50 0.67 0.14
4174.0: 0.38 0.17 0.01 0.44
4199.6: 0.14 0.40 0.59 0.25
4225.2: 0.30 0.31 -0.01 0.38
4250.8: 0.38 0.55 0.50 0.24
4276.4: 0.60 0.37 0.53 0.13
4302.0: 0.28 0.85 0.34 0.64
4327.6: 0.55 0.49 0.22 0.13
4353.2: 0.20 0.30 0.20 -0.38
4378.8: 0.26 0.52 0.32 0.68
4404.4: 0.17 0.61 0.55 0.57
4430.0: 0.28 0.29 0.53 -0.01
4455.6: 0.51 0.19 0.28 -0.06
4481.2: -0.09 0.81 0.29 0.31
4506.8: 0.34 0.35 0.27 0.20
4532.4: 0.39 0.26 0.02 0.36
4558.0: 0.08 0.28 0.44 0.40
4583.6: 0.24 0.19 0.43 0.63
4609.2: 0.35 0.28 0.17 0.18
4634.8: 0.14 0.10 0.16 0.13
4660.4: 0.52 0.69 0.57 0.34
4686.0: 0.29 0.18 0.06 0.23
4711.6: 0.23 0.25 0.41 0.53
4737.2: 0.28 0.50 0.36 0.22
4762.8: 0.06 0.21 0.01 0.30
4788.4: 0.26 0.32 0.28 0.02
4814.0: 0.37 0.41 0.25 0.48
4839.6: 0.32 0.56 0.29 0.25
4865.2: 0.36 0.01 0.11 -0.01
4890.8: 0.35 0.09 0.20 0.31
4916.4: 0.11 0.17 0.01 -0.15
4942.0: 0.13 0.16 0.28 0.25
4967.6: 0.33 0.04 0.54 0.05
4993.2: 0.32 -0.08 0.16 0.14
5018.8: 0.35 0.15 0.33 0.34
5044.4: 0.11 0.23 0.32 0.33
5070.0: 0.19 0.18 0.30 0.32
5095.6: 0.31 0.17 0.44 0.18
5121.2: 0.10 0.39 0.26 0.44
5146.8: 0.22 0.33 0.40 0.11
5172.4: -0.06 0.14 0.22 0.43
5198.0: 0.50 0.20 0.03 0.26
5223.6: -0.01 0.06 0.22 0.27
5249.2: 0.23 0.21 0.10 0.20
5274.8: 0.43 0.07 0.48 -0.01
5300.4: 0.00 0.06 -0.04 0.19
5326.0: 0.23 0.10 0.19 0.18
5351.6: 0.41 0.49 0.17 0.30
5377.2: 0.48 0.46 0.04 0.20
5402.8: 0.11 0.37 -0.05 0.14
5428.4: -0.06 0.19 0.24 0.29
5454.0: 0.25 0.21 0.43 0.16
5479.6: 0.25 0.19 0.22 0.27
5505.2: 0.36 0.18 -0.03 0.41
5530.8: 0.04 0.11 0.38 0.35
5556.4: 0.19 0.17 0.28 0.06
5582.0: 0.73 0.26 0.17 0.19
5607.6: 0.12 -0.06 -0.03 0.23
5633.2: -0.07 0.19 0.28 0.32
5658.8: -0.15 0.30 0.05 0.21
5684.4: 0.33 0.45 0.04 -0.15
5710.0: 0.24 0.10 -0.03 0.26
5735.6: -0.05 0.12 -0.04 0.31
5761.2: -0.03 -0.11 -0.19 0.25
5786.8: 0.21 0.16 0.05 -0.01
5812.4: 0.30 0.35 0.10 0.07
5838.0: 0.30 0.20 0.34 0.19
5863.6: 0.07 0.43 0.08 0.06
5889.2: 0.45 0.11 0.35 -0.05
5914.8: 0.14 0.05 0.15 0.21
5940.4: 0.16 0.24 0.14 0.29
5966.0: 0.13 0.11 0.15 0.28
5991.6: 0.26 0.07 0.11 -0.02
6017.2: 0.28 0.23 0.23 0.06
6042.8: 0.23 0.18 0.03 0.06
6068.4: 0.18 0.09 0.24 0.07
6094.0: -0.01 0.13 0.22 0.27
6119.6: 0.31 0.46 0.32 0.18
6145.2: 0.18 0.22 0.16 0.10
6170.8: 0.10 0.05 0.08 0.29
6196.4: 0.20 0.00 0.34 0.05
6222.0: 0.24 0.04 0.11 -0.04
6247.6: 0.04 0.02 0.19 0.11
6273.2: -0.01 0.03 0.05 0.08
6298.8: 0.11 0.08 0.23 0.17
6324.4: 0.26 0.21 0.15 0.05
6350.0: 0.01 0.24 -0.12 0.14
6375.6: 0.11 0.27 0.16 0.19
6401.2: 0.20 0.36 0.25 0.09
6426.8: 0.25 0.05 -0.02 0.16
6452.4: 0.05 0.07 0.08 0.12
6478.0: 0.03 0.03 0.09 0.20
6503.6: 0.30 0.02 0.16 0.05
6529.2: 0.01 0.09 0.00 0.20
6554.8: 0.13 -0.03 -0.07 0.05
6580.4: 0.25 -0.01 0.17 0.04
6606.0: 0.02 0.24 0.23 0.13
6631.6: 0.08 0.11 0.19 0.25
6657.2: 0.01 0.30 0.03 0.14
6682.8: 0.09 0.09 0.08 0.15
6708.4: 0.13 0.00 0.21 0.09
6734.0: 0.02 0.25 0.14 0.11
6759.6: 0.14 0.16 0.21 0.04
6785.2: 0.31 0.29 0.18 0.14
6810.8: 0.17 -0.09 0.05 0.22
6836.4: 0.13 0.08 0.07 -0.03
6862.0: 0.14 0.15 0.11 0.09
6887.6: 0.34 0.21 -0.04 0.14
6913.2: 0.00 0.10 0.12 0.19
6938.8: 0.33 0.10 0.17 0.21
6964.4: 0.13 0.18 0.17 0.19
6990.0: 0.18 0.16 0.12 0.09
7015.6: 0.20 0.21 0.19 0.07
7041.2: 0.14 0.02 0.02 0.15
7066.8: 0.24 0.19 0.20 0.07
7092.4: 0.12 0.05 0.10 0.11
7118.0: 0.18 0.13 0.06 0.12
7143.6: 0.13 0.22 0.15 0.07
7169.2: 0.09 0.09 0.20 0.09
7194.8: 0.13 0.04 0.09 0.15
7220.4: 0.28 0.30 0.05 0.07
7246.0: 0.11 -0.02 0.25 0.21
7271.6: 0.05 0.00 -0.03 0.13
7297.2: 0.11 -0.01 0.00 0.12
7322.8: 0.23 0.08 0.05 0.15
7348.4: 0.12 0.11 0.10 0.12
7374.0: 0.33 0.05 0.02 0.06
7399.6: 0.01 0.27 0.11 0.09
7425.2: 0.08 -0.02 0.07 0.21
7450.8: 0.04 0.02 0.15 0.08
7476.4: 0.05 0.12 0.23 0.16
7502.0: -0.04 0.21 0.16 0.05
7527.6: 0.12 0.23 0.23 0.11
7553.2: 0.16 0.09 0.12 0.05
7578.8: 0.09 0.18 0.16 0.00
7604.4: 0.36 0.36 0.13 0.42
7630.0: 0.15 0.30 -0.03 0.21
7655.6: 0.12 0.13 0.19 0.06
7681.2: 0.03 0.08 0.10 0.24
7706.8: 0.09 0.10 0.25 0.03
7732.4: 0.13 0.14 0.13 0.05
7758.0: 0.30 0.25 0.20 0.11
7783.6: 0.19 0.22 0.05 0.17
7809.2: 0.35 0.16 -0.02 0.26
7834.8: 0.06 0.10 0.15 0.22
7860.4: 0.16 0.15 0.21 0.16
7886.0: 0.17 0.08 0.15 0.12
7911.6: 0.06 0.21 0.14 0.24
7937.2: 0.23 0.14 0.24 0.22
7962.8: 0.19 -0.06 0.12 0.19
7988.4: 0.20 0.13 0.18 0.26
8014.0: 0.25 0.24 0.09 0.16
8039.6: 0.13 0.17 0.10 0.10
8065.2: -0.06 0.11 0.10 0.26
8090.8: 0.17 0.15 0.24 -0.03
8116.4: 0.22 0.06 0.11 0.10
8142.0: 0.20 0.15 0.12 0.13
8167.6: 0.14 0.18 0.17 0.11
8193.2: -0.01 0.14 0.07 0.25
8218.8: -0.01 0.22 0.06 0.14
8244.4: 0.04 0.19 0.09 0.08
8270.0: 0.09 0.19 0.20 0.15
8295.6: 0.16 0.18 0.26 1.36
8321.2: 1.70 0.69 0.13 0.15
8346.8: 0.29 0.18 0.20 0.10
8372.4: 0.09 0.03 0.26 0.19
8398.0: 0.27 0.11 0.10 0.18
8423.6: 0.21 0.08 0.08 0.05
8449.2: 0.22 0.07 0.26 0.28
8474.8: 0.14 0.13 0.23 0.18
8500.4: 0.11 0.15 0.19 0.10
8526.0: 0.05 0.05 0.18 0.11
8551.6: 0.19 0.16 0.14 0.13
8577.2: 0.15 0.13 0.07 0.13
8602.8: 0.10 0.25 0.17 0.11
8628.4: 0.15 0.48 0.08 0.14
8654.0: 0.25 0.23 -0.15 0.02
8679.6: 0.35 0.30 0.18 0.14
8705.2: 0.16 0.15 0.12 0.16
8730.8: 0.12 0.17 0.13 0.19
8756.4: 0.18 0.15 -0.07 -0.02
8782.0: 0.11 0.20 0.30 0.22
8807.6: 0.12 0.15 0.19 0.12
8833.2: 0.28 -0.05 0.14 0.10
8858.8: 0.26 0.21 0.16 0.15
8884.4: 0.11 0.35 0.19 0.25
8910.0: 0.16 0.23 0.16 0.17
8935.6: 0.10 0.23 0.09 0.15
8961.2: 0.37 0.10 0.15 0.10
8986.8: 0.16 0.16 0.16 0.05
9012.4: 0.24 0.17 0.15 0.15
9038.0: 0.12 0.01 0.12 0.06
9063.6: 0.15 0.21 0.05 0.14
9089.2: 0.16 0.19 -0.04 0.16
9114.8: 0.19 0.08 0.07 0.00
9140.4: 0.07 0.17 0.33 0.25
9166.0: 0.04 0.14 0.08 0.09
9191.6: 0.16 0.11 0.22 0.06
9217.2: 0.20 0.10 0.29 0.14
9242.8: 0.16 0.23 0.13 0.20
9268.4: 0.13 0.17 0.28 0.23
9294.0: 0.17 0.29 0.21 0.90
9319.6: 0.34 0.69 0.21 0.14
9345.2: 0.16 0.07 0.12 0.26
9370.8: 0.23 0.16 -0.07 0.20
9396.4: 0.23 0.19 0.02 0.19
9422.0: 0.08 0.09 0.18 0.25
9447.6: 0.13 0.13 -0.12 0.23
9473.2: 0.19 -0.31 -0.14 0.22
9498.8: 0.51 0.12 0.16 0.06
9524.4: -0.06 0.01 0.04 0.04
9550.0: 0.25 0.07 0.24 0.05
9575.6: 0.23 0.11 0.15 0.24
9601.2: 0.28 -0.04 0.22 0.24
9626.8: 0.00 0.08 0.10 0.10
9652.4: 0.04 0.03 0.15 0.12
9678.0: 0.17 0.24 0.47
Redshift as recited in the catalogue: 1.231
